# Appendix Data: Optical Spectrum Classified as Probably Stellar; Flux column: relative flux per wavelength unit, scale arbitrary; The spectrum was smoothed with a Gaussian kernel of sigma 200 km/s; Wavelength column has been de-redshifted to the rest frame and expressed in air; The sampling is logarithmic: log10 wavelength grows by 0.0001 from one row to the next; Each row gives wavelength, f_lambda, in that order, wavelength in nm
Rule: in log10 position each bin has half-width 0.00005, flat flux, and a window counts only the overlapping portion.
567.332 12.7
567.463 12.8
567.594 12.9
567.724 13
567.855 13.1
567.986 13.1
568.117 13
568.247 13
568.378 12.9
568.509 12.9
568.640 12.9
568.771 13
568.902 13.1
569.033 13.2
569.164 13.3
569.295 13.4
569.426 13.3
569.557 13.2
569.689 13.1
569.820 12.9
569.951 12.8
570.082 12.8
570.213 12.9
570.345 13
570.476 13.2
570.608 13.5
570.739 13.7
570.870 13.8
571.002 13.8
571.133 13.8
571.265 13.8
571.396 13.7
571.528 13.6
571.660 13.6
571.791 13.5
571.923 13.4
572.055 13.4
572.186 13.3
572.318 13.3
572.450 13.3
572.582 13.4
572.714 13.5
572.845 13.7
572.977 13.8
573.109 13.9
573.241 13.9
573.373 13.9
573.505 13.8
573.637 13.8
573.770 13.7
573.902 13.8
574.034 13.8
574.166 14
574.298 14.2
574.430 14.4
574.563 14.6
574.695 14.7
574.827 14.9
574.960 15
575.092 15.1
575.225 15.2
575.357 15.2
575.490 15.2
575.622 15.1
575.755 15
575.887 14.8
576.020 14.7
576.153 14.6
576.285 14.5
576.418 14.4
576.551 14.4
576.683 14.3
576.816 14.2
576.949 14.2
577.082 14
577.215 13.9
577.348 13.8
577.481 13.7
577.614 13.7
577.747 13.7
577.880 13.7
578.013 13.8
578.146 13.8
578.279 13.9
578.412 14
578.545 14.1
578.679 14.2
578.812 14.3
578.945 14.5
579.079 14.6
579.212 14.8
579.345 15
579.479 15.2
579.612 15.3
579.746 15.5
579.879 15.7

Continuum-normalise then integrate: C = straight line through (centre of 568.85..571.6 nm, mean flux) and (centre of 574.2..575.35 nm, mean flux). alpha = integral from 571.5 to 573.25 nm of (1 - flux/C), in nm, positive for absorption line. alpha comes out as 0.06 nm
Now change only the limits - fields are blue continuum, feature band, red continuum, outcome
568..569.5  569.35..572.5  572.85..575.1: 0.041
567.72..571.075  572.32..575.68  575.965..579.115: -0.126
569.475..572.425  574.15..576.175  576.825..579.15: -0.158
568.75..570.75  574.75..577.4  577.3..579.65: -0.135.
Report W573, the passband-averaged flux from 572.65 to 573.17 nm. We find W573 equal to 13.7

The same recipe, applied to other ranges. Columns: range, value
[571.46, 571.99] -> 13.5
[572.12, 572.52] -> 13.3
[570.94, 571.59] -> 13.7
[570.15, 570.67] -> 13.1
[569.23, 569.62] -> 13.3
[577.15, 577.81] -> 13.8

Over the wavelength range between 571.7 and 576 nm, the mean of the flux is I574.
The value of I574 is 14.1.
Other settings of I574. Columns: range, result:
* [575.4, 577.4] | 14.5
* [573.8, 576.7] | 14.6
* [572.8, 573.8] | 13.8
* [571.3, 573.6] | 13.6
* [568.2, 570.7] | 13.1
